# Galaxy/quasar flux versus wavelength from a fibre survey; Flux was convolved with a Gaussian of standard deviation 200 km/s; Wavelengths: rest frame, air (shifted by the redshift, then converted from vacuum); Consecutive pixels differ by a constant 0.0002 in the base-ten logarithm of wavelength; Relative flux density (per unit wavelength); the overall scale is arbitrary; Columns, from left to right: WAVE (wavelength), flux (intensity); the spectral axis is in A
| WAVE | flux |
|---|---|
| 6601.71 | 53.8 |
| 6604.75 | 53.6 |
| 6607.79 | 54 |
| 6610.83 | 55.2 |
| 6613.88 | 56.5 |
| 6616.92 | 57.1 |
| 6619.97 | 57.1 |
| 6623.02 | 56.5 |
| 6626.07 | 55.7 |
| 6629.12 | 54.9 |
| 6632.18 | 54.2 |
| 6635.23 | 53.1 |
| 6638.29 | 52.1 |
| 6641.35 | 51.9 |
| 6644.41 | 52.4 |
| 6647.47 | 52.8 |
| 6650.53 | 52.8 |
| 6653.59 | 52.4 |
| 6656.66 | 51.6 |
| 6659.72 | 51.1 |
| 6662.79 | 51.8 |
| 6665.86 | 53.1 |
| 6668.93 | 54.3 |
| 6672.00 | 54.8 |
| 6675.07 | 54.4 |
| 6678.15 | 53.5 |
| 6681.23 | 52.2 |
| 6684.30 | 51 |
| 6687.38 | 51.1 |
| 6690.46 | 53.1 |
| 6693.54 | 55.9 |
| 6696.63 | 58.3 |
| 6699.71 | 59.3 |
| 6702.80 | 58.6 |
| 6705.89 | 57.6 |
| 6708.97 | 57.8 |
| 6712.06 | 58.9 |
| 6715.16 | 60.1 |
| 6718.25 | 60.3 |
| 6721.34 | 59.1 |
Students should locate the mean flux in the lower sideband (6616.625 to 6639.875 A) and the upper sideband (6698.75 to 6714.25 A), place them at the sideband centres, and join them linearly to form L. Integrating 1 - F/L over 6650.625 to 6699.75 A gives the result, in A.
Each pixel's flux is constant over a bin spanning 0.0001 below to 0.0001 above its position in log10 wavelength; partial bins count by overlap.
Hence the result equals 3.1 A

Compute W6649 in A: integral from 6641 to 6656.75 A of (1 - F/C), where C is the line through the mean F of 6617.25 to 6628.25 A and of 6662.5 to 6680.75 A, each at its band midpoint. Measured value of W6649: 0.7 A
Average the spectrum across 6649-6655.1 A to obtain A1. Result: 52.6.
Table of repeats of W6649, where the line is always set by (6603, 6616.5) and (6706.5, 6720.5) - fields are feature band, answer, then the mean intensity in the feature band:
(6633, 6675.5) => 3.0 A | 52.7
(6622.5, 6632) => 0.1 A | 55.4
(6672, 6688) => 1.4 A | 52.7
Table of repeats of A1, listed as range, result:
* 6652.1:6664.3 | 51.7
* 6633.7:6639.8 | 52.6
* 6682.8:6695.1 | 52.8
